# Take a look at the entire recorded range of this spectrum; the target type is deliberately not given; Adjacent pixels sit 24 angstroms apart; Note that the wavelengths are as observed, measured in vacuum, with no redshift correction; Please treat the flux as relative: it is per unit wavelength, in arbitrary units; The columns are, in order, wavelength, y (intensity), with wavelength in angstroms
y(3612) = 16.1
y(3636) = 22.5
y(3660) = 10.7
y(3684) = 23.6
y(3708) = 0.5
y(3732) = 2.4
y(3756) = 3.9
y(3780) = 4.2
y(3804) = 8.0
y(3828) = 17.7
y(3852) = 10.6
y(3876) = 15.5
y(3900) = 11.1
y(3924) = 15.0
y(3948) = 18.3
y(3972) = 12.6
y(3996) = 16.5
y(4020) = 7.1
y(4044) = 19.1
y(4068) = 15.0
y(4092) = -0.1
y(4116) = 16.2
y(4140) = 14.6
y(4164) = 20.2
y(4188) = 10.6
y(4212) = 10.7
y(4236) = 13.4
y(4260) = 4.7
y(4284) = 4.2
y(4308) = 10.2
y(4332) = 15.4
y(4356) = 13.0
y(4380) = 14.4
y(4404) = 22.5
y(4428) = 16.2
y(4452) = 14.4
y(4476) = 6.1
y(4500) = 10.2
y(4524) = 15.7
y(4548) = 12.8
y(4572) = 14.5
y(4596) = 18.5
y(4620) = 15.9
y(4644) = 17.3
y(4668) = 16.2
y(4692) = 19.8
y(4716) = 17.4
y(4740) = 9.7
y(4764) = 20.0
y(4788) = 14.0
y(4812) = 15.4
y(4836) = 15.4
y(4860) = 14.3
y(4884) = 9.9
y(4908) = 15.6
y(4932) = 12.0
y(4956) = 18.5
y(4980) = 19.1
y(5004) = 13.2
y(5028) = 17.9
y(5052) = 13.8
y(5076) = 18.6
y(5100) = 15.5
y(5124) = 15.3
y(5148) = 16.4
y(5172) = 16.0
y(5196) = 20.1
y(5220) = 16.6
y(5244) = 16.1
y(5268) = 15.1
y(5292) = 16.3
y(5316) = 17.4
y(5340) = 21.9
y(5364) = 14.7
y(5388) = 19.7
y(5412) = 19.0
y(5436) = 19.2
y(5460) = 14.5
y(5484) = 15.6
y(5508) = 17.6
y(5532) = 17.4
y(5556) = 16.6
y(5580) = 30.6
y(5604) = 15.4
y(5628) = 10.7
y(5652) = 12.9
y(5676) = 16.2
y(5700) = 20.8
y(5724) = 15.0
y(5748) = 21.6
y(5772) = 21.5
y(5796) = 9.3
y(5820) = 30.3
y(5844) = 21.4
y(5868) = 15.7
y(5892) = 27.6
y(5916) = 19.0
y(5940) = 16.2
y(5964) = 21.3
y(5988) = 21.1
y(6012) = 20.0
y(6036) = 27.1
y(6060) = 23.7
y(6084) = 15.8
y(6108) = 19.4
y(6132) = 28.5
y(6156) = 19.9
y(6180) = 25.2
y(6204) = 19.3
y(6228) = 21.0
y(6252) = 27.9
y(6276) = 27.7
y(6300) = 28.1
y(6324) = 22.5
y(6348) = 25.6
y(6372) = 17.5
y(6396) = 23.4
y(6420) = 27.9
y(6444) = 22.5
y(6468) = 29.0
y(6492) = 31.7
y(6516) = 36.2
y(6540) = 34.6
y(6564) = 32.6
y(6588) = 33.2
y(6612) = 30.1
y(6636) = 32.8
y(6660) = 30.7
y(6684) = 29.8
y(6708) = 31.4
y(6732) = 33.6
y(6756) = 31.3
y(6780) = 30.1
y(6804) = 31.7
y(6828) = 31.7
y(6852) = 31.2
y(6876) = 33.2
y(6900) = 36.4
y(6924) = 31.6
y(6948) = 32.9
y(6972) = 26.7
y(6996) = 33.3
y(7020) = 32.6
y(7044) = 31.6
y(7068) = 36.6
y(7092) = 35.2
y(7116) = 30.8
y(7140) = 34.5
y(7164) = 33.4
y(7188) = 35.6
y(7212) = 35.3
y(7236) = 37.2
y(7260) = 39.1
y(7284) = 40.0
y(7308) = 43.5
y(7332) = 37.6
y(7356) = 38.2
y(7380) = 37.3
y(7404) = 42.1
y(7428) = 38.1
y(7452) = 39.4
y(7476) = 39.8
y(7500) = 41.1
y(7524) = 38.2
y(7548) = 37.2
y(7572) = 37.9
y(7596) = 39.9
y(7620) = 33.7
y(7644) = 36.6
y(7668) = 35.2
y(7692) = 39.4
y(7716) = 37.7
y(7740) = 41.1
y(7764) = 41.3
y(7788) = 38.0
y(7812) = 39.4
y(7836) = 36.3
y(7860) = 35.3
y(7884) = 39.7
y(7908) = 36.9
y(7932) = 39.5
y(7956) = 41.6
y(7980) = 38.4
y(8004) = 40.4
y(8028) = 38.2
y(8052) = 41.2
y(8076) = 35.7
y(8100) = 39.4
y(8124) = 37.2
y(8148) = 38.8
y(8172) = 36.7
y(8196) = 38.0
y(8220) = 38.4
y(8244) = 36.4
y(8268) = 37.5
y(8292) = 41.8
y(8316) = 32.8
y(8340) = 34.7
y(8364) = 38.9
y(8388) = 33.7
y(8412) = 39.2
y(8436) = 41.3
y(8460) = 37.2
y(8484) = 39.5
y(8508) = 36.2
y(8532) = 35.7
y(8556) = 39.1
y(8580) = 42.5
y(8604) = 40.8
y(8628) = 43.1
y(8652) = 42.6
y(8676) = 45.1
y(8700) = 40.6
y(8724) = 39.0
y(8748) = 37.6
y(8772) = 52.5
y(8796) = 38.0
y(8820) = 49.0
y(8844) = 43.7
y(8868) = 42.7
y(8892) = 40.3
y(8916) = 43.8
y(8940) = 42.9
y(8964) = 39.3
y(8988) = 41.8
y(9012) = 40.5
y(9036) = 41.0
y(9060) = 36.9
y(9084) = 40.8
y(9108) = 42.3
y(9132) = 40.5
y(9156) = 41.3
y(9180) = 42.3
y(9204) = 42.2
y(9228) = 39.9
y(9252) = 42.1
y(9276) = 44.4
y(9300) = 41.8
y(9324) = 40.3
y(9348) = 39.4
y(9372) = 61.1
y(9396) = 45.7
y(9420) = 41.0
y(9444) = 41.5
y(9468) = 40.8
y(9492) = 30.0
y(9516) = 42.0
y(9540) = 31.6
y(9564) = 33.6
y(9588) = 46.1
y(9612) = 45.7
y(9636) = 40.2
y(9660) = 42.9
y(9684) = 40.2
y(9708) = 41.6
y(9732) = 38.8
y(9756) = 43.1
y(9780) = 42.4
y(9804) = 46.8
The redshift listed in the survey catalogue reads 0.620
